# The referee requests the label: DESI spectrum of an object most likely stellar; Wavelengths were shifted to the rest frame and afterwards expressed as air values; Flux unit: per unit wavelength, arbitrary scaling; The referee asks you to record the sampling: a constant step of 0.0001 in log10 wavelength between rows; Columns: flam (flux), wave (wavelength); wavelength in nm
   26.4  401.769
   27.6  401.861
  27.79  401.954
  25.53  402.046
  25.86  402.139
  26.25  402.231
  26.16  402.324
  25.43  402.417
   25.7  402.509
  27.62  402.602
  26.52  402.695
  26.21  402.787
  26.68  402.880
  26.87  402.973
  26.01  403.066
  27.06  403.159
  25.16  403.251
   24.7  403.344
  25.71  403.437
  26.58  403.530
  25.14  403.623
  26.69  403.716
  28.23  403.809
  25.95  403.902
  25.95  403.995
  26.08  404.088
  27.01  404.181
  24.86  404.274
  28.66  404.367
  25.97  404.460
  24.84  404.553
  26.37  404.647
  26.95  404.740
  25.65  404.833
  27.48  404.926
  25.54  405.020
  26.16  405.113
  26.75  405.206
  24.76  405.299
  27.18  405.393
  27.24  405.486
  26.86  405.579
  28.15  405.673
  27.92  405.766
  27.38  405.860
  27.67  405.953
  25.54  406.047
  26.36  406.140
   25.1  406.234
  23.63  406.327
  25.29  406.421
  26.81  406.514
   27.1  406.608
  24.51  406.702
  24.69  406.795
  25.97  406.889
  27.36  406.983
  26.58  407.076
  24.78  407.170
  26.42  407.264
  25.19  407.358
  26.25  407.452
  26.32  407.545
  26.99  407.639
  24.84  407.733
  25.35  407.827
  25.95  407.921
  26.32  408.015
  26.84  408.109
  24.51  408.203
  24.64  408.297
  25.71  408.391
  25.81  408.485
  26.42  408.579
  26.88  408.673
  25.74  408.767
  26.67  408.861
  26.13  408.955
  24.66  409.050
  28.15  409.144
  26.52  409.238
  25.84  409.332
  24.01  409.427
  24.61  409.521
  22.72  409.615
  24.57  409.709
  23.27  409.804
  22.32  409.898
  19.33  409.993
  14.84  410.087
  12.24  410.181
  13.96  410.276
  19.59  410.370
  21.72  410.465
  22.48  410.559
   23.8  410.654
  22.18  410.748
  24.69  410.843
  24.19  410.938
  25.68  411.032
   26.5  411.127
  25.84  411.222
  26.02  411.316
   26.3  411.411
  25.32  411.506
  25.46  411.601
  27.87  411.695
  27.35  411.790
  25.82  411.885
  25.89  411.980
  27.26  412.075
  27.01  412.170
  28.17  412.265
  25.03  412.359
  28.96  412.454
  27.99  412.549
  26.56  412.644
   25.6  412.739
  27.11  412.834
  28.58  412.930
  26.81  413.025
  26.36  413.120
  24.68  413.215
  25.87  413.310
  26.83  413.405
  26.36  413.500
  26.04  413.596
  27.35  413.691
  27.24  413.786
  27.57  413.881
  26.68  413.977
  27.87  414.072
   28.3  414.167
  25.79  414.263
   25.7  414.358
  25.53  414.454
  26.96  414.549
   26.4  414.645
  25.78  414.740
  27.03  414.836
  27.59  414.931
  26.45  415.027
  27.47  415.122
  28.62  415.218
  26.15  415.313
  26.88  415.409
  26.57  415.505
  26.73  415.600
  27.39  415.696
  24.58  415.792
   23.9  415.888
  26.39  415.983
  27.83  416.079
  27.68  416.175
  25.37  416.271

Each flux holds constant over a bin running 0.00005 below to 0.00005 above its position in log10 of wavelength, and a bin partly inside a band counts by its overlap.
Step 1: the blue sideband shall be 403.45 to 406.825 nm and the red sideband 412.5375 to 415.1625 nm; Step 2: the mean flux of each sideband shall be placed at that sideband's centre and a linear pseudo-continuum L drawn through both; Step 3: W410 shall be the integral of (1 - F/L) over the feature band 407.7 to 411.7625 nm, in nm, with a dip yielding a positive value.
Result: 0.37 nm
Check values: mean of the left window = 26.3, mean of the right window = 26.7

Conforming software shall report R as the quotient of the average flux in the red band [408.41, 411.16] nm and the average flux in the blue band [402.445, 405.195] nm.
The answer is 0.9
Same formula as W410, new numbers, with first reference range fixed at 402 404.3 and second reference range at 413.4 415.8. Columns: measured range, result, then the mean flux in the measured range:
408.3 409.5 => 0.02 nm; 26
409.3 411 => 0.33 nm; 21.5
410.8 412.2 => 0.03 nm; 26.1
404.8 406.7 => -0.01 nm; 26.4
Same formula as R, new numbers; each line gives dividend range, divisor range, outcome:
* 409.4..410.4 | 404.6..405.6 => 0.76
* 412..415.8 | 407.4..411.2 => 1.12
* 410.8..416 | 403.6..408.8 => 1.01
